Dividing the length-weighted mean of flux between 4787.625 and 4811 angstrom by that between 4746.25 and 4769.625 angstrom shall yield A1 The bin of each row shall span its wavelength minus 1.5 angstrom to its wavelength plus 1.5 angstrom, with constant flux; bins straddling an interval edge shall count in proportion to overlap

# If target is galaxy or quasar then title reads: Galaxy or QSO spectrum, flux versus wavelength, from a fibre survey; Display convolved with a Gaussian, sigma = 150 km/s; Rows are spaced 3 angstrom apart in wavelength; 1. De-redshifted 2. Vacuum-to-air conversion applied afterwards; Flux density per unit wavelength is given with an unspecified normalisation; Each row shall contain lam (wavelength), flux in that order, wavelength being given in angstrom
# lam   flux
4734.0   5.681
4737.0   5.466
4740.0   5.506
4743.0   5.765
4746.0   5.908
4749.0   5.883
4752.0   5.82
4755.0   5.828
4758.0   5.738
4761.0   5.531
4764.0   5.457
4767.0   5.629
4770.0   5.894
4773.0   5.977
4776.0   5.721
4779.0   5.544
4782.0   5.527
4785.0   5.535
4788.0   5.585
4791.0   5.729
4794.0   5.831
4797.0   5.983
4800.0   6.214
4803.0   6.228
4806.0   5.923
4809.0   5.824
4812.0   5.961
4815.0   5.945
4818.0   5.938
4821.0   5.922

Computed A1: 1.04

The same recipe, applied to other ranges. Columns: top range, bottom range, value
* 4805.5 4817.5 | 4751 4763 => 1.04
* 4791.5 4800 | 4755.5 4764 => 1.06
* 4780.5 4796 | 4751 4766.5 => 1.00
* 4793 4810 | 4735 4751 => 1.05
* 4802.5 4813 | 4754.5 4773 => 1.05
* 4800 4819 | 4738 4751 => 1.04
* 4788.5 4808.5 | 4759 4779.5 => 1.05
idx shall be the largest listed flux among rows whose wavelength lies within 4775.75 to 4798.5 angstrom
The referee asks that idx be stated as 5.983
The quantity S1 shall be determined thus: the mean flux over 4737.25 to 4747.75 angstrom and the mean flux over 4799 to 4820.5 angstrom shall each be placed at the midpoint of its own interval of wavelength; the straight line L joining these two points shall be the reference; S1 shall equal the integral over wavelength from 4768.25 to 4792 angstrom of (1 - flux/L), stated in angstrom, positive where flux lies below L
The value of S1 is 0.7 angstrom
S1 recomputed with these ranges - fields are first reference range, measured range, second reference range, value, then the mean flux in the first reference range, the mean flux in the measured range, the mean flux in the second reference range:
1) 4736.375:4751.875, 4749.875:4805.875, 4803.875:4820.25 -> 0.6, 5.73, 5.77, 5.93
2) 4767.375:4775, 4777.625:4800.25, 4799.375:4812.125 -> 0.9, 5.88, 5.72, 6.02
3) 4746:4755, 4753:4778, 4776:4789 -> 0.0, 5.86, 5.72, 5.57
